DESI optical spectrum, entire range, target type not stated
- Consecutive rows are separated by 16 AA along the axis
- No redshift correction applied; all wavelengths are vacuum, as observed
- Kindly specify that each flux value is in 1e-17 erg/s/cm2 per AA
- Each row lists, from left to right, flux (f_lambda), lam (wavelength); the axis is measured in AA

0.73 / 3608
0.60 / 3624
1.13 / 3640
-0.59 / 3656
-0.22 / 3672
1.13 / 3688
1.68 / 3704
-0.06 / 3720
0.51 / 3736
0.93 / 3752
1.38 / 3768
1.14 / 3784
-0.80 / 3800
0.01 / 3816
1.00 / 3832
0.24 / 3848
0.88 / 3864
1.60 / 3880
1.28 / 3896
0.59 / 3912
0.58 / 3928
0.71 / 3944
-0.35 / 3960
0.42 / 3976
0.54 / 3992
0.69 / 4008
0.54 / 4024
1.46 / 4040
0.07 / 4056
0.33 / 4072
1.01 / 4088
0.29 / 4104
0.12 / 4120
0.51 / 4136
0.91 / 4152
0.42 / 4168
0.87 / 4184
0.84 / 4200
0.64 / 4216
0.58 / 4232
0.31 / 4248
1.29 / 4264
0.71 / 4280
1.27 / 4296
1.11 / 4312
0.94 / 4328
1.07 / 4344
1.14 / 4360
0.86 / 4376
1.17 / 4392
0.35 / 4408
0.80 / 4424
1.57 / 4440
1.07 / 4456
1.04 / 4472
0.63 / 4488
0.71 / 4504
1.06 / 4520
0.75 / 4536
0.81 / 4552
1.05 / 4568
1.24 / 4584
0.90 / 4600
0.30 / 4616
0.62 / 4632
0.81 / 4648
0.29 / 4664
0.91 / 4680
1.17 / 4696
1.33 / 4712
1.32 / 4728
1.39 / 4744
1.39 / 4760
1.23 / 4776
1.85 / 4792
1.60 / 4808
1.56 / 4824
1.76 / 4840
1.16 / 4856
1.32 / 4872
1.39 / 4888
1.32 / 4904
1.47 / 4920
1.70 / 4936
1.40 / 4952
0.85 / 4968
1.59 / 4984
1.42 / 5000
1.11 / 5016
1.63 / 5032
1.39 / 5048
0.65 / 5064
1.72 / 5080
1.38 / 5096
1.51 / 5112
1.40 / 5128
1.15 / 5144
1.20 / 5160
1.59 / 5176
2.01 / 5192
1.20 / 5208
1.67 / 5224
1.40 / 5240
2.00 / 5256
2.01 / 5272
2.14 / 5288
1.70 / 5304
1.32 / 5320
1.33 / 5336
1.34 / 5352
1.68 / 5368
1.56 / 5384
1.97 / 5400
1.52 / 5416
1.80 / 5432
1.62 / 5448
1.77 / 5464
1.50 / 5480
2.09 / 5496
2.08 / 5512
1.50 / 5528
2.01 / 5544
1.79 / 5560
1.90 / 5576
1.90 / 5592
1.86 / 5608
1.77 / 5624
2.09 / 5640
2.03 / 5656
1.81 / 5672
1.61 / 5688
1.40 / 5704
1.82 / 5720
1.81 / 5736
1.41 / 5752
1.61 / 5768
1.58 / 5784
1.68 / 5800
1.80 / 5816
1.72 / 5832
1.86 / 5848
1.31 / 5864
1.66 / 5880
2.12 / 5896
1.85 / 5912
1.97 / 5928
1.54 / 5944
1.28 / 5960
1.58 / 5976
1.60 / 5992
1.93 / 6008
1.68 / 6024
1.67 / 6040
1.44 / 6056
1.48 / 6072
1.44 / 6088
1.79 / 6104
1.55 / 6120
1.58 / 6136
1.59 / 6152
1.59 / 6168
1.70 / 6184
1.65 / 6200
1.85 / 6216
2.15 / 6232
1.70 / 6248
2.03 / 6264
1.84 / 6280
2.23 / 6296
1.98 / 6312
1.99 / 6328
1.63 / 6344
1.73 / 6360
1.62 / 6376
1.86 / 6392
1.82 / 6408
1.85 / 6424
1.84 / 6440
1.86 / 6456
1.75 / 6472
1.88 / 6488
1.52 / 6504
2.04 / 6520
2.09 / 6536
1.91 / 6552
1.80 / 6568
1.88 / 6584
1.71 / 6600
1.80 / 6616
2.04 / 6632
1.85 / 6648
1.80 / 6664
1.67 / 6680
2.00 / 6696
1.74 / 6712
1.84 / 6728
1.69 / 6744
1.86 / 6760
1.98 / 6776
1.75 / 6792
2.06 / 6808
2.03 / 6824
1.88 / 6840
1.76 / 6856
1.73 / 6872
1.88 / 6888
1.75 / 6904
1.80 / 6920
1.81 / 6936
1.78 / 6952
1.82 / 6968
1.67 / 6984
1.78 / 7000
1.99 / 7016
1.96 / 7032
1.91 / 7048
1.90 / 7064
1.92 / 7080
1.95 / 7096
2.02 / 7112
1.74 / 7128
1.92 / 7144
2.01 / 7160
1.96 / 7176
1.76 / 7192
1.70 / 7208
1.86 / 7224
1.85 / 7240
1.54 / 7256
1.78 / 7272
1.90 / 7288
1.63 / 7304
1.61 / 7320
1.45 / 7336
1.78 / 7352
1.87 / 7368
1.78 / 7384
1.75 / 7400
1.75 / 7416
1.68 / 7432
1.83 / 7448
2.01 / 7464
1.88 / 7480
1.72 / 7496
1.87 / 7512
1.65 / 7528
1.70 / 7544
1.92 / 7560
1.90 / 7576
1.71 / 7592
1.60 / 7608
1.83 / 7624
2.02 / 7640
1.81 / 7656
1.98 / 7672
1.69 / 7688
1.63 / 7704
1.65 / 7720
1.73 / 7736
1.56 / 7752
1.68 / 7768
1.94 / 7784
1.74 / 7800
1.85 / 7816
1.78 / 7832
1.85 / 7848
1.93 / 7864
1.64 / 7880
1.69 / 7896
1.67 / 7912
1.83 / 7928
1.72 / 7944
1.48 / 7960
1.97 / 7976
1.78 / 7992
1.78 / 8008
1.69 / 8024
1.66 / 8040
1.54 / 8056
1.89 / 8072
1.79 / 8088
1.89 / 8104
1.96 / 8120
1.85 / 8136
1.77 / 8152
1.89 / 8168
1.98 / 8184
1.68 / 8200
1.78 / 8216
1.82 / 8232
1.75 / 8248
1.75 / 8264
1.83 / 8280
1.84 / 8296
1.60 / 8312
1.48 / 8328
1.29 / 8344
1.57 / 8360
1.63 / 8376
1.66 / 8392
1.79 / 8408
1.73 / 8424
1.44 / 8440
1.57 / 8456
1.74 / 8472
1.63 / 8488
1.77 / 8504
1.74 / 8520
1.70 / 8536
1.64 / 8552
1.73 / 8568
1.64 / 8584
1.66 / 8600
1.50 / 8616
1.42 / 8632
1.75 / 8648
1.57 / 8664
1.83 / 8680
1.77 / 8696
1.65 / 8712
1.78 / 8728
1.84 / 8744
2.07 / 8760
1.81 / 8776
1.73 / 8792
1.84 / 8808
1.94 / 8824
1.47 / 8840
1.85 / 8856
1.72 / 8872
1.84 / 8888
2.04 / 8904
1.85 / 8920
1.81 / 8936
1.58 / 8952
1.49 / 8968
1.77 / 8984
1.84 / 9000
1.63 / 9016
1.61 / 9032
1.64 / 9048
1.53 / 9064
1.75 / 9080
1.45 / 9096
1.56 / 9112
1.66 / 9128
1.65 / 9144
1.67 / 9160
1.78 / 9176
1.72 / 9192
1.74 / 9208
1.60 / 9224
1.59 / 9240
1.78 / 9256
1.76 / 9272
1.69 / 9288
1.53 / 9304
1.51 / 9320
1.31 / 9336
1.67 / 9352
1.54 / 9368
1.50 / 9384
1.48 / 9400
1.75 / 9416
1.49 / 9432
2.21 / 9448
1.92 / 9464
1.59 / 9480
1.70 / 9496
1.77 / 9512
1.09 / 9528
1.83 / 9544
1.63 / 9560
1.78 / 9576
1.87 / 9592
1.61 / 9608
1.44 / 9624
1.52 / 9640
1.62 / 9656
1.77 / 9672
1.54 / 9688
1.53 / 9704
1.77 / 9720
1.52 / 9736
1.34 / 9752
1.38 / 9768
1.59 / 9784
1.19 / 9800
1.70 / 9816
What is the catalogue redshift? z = 0.175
